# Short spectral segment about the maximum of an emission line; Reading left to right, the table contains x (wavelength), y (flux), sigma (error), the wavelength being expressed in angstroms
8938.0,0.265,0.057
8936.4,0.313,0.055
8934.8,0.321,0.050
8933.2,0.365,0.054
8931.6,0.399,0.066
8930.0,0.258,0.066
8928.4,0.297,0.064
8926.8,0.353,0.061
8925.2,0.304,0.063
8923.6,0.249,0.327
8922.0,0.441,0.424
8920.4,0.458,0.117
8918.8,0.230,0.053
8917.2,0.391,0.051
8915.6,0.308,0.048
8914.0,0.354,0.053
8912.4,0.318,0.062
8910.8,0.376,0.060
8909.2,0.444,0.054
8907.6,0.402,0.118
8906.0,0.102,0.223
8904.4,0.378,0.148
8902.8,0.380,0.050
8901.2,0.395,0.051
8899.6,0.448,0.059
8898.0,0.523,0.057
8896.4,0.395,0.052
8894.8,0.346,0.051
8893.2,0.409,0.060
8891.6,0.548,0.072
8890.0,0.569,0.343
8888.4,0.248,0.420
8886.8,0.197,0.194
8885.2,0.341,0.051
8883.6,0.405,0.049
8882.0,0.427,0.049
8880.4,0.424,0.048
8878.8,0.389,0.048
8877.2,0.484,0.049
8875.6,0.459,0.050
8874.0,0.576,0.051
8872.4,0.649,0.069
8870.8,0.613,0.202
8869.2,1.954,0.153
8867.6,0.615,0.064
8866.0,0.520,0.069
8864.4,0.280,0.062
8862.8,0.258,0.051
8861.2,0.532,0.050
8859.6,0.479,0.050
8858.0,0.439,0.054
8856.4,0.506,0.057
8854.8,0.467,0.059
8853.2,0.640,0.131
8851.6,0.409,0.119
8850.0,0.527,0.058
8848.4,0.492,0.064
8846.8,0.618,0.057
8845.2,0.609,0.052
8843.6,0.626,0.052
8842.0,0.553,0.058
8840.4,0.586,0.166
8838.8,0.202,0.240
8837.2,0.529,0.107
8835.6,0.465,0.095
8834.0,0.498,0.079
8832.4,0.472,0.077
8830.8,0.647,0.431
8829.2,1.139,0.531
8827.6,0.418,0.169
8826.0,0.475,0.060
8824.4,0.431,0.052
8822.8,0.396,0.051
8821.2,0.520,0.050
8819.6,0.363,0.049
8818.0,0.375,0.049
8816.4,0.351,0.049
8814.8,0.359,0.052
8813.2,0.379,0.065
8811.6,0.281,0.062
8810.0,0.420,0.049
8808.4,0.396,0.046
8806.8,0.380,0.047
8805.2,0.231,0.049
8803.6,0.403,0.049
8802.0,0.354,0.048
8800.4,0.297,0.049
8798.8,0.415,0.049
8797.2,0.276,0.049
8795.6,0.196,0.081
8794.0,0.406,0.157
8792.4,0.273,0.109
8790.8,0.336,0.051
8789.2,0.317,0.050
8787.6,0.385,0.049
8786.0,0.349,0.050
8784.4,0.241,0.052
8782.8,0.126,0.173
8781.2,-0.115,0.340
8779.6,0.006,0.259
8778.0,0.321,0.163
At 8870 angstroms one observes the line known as Mg II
